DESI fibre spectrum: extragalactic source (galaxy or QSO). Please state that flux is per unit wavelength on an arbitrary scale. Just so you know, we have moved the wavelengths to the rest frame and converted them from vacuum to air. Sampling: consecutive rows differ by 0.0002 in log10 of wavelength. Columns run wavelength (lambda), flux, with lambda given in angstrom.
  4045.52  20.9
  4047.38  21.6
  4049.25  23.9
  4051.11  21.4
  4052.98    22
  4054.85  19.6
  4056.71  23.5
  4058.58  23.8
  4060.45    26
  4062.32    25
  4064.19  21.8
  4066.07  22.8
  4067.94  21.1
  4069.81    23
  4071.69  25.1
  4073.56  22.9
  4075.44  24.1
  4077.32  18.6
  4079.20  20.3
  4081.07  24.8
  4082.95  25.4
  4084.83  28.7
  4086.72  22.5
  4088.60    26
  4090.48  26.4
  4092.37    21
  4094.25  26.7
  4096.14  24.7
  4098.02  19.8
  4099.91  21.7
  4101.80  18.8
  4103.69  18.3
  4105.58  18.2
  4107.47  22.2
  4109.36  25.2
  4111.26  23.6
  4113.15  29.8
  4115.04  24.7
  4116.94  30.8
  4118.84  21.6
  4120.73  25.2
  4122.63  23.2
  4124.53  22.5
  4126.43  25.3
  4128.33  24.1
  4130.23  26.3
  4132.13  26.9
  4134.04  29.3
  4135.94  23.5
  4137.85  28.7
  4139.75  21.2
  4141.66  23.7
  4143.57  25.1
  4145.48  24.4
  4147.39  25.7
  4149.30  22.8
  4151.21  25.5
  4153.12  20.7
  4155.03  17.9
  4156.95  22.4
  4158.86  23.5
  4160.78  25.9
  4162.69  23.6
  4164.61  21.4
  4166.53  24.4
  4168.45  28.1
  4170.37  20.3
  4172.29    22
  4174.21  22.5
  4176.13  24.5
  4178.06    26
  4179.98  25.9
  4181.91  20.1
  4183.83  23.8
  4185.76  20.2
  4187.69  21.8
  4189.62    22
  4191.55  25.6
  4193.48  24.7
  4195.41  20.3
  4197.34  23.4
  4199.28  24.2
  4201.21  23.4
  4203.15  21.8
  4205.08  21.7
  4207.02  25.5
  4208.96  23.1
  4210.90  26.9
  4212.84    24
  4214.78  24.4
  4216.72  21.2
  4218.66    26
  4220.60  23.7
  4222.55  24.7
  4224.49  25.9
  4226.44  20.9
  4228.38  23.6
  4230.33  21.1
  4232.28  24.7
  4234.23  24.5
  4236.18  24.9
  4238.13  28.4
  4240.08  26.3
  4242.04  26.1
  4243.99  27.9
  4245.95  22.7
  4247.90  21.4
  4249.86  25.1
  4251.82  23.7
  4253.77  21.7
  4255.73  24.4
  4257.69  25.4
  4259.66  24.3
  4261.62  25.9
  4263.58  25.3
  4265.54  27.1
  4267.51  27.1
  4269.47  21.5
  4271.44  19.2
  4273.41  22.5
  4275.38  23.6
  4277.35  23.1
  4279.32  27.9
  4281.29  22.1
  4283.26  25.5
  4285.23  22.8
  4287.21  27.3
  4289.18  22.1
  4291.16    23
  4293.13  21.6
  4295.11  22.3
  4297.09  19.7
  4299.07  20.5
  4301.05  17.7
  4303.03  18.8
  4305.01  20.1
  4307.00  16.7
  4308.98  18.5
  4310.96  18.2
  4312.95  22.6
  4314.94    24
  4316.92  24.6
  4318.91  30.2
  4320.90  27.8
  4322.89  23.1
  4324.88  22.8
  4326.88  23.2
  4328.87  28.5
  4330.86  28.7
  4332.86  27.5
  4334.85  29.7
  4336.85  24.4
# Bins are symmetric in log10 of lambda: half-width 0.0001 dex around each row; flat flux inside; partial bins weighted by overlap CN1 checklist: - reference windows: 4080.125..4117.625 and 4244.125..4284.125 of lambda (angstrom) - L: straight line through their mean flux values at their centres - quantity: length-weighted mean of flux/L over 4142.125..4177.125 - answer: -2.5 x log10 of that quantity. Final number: 0.03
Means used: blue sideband 23.9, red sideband 24.1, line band 23.4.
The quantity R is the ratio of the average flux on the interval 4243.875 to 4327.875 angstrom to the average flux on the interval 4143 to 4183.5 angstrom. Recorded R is 0.98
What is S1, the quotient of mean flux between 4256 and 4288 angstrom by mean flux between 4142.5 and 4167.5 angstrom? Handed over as 1.05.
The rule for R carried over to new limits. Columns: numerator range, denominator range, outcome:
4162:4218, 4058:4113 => 1.01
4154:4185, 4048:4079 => 1.02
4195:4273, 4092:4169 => 1.01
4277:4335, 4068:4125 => 0.99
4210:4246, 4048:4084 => 1.08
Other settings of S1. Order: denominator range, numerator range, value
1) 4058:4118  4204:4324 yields 1.00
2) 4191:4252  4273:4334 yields 0.96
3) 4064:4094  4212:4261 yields 1.03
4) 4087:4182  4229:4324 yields 0.98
